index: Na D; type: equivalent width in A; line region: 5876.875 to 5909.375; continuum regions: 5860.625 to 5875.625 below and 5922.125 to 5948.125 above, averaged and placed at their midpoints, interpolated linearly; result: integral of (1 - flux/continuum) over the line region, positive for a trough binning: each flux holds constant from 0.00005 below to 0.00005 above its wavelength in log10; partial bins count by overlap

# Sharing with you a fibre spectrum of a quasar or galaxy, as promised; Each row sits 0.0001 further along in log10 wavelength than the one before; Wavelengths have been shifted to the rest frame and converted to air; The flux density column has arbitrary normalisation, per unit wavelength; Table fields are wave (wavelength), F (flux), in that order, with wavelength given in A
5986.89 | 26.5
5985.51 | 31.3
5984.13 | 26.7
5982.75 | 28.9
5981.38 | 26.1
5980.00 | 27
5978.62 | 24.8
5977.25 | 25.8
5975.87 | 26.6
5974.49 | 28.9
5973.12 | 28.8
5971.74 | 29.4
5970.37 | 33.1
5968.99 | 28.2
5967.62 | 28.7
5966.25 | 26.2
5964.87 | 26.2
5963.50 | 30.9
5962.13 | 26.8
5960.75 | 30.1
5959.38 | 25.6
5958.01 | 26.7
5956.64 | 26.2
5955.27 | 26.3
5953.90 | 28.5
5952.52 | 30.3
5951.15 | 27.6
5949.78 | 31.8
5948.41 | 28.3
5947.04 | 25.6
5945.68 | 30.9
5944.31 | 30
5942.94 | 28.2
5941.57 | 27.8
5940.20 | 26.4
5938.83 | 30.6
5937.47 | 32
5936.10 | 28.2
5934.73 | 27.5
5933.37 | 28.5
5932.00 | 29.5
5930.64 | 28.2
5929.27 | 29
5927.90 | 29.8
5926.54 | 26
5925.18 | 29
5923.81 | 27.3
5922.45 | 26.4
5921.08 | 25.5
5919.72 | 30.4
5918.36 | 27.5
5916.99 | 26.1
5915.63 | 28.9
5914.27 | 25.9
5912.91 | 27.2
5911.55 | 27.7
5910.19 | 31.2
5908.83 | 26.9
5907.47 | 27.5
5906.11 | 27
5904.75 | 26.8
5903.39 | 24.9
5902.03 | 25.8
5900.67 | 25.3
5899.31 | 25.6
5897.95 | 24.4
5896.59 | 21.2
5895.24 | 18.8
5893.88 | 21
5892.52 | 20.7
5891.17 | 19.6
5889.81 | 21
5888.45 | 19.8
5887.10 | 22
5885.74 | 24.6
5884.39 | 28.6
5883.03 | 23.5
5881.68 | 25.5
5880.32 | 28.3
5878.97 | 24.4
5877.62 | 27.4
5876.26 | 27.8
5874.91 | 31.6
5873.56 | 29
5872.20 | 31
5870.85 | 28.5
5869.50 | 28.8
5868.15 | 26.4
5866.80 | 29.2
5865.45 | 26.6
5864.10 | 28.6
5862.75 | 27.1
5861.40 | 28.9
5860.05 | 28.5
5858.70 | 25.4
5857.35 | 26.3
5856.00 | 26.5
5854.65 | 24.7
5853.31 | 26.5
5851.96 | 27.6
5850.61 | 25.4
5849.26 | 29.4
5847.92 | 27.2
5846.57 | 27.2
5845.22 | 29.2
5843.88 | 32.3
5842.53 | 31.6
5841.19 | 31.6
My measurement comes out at 5.0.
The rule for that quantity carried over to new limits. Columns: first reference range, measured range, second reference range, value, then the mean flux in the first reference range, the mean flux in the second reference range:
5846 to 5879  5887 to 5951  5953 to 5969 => 2.2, 27.7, 27.5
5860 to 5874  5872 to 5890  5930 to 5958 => 1.5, 28.4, 28.6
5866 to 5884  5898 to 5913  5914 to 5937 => 0.6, 27.8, 27.9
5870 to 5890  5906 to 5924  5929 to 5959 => 0.0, 26.3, 28.5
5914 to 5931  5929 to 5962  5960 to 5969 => -0.6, 27.7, 28.1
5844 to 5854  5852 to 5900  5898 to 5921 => 3.1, 27.8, 27.1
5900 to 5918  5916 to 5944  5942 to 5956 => -0.3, 27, 28.7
